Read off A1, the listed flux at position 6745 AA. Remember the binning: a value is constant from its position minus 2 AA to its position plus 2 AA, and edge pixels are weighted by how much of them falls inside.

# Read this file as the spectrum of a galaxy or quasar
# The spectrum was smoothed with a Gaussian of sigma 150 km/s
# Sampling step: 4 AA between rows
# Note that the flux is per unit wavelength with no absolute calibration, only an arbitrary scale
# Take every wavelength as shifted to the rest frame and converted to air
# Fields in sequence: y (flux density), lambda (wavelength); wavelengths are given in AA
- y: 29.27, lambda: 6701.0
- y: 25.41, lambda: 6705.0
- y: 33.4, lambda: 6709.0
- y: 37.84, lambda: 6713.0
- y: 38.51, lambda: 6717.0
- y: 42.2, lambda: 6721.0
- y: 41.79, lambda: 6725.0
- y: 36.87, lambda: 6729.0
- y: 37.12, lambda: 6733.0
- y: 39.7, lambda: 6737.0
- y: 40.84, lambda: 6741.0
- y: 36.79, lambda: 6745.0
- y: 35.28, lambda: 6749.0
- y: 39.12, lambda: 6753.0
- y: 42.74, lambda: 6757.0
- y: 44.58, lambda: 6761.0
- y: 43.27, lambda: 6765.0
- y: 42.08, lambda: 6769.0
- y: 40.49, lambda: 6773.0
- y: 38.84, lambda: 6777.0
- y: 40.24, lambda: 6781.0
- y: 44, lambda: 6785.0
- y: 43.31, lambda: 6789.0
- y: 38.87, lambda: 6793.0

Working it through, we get 36.79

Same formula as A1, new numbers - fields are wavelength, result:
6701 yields 29.27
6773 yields 40.49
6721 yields 42.2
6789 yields 43.31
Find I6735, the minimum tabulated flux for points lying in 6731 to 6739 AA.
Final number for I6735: 37.12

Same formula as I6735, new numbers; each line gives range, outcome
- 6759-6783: 38.84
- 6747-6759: 35.28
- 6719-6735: 36.87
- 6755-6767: 42.74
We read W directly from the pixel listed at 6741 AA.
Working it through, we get 40.84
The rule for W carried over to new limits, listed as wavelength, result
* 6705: 25.41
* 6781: 40.24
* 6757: 42.74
